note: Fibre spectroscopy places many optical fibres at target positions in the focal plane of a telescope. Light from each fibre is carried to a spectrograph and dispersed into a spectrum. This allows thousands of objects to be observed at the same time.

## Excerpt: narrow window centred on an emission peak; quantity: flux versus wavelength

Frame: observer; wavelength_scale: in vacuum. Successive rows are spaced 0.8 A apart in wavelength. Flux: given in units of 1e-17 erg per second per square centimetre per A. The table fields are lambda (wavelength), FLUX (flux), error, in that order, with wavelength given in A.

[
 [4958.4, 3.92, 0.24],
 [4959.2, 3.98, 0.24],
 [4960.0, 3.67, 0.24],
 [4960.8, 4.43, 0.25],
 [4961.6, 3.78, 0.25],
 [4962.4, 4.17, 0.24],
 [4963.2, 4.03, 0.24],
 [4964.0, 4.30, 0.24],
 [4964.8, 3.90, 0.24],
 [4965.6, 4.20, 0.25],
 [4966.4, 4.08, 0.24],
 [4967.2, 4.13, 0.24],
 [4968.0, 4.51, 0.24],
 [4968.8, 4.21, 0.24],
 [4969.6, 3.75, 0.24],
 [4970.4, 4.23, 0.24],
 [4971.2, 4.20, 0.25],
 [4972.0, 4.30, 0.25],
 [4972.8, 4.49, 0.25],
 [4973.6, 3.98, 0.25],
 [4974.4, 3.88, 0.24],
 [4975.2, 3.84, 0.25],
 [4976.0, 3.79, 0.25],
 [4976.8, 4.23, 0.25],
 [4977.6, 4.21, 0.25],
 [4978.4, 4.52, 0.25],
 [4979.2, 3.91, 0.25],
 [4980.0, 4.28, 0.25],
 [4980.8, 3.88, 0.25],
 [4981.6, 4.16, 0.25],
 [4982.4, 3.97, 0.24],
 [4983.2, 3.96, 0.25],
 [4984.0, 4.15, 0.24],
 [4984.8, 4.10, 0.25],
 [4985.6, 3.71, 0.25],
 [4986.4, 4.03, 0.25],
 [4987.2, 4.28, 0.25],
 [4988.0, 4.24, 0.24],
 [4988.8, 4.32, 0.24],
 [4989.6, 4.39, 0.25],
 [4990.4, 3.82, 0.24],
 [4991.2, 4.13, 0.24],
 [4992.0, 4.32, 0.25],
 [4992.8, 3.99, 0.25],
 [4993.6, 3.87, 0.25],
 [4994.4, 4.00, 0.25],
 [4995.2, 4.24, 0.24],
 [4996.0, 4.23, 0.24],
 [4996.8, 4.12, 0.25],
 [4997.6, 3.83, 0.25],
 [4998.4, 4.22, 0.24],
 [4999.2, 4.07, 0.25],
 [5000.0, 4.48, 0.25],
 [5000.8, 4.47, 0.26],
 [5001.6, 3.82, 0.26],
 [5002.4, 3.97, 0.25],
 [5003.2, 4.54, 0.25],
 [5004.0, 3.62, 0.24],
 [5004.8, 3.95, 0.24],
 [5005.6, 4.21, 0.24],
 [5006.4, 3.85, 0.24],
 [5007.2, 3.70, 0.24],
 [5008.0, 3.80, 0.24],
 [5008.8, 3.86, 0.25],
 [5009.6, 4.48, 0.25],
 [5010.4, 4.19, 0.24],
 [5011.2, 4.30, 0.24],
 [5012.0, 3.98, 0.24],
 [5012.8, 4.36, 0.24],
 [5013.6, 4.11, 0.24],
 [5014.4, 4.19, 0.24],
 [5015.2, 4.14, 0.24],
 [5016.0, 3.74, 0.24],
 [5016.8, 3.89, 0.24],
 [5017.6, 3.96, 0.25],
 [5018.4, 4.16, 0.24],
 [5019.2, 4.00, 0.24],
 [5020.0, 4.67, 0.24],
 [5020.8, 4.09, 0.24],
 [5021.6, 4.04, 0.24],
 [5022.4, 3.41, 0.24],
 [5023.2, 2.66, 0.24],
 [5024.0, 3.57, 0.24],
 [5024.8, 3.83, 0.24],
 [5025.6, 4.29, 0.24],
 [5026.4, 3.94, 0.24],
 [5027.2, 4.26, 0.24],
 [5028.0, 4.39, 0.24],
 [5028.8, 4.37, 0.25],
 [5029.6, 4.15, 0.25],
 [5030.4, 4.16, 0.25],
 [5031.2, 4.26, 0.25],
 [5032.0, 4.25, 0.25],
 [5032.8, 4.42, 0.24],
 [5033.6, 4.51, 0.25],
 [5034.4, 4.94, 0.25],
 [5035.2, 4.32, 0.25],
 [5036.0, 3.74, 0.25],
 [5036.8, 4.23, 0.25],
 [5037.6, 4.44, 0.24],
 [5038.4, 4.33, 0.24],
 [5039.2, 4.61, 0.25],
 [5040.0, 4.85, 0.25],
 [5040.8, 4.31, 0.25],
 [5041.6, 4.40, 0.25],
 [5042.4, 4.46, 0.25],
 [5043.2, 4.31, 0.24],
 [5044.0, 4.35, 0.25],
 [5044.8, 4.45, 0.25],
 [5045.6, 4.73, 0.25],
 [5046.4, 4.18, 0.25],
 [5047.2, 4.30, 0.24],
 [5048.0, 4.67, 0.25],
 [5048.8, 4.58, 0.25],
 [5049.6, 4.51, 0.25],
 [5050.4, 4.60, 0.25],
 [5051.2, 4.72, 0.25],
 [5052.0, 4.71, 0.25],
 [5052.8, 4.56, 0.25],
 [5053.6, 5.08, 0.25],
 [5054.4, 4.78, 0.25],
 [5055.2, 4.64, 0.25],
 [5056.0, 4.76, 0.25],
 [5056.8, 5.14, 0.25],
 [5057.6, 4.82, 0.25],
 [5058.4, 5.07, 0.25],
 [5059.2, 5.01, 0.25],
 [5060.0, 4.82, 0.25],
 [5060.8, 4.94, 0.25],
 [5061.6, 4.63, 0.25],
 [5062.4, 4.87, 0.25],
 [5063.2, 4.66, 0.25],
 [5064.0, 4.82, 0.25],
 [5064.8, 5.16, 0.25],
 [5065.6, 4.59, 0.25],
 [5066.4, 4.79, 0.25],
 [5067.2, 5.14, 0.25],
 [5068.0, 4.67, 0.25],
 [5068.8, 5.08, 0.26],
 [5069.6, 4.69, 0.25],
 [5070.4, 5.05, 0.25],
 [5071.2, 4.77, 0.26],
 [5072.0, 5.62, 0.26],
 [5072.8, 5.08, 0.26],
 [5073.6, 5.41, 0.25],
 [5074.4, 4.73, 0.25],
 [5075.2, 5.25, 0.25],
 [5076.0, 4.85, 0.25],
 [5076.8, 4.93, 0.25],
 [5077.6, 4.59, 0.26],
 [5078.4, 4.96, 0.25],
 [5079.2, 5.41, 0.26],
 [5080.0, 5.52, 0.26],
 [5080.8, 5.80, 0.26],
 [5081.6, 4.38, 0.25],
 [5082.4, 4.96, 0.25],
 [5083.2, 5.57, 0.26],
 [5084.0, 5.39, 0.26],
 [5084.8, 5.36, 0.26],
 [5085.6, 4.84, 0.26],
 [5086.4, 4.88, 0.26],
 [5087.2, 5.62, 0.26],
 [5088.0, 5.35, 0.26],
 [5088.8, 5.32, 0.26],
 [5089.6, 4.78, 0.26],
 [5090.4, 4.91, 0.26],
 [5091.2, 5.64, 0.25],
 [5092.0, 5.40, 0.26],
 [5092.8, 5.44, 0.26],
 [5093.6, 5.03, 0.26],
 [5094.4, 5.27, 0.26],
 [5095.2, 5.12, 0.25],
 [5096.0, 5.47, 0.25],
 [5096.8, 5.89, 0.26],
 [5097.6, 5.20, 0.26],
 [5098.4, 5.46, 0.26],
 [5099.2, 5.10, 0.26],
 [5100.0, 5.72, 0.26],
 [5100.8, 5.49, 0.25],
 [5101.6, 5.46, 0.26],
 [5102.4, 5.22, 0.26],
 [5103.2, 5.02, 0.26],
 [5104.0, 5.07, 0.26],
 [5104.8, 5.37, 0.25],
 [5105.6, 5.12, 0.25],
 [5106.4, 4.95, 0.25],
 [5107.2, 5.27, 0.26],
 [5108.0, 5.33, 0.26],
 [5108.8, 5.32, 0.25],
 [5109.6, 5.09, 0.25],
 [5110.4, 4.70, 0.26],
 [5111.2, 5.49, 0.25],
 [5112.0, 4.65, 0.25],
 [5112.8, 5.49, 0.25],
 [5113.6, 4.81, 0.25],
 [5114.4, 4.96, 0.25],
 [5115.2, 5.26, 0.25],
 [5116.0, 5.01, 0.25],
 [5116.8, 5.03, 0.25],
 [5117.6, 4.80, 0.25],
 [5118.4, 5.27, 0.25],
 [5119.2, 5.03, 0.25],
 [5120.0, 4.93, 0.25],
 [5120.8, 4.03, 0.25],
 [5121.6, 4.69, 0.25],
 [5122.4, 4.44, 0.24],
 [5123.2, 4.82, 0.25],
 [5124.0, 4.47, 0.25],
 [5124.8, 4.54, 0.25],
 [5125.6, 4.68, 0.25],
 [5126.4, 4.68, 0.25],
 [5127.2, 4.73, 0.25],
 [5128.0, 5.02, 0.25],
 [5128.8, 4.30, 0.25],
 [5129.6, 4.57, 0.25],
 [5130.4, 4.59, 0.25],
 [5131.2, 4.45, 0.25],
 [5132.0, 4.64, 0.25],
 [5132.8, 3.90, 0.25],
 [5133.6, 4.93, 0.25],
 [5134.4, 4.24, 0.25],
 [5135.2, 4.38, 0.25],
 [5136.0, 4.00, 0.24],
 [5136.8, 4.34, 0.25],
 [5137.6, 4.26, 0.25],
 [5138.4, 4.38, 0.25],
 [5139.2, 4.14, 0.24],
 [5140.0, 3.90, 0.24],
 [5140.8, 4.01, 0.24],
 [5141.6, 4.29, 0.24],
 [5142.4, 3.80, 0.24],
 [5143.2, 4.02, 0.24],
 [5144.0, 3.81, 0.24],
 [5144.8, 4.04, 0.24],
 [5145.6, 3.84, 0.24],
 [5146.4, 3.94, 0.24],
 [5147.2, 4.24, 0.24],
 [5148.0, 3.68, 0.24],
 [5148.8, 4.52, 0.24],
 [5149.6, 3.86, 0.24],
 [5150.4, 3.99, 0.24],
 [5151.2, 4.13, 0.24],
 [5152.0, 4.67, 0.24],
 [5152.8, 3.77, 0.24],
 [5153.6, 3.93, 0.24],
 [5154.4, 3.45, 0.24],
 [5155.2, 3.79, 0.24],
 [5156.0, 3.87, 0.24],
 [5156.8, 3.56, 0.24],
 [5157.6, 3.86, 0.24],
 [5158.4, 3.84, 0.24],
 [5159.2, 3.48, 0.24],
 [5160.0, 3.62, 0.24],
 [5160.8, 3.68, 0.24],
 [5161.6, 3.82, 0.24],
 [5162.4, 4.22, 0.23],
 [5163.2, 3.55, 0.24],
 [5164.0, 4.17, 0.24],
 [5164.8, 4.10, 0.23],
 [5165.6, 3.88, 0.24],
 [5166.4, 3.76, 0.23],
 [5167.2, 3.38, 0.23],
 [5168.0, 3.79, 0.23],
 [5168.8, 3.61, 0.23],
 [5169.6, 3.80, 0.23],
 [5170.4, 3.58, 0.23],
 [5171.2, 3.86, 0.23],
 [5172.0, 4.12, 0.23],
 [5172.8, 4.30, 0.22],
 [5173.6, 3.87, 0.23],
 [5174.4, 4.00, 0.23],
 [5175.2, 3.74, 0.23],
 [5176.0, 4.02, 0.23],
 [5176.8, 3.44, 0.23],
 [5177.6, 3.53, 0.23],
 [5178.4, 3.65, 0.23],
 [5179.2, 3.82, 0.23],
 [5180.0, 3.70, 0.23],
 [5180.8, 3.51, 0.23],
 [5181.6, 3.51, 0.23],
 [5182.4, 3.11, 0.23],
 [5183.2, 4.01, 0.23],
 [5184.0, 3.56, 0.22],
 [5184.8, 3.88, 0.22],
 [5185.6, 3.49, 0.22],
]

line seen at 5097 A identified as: C III]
